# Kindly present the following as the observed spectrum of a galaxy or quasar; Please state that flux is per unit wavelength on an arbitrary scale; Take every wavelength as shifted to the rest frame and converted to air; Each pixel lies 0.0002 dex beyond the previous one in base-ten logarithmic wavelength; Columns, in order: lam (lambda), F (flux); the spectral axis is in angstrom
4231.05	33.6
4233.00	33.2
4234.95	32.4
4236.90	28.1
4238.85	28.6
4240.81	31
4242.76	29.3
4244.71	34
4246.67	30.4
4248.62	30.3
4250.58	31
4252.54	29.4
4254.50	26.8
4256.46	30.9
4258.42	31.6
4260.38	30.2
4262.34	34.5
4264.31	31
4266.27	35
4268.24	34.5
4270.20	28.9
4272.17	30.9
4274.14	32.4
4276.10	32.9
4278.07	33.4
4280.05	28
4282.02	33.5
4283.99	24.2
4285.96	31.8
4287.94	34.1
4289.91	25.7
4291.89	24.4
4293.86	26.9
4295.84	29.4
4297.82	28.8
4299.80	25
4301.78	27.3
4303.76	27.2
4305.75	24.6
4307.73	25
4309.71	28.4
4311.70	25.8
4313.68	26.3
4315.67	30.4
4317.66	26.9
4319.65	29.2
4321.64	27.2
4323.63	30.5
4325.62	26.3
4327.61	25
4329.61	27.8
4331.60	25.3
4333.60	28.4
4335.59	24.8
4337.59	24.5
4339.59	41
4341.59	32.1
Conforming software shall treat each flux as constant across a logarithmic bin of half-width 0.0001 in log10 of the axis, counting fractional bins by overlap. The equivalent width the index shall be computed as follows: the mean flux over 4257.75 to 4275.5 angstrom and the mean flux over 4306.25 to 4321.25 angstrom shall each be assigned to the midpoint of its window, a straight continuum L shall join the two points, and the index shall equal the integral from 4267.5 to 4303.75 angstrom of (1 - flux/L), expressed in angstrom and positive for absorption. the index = 0.9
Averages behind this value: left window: 32.1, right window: 27.3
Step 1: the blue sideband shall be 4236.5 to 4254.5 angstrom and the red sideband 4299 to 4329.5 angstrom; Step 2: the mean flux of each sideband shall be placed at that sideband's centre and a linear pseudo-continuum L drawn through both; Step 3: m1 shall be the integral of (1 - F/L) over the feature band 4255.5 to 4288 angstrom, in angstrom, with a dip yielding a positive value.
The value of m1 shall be -3.0 angstrom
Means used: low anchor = 30.1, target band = 31.6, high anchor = 27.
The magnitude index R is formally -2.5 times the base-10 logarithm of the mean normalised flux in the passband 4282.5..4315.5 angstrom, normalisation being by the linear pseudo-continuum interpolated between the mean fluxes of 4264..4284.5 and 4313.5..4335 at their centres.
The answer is 0.08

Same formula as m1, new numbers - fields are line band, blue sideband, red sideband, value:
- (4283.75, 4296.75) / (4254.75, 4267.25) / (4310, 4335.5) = 0.6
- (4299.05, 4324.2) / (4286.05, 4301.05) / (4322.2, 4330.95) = 0.4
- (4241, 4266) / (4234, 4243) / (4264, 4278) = 0.1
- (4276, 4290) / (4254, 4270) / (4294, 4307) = -0.7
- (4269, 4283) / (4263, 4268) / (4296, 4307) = -0.1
